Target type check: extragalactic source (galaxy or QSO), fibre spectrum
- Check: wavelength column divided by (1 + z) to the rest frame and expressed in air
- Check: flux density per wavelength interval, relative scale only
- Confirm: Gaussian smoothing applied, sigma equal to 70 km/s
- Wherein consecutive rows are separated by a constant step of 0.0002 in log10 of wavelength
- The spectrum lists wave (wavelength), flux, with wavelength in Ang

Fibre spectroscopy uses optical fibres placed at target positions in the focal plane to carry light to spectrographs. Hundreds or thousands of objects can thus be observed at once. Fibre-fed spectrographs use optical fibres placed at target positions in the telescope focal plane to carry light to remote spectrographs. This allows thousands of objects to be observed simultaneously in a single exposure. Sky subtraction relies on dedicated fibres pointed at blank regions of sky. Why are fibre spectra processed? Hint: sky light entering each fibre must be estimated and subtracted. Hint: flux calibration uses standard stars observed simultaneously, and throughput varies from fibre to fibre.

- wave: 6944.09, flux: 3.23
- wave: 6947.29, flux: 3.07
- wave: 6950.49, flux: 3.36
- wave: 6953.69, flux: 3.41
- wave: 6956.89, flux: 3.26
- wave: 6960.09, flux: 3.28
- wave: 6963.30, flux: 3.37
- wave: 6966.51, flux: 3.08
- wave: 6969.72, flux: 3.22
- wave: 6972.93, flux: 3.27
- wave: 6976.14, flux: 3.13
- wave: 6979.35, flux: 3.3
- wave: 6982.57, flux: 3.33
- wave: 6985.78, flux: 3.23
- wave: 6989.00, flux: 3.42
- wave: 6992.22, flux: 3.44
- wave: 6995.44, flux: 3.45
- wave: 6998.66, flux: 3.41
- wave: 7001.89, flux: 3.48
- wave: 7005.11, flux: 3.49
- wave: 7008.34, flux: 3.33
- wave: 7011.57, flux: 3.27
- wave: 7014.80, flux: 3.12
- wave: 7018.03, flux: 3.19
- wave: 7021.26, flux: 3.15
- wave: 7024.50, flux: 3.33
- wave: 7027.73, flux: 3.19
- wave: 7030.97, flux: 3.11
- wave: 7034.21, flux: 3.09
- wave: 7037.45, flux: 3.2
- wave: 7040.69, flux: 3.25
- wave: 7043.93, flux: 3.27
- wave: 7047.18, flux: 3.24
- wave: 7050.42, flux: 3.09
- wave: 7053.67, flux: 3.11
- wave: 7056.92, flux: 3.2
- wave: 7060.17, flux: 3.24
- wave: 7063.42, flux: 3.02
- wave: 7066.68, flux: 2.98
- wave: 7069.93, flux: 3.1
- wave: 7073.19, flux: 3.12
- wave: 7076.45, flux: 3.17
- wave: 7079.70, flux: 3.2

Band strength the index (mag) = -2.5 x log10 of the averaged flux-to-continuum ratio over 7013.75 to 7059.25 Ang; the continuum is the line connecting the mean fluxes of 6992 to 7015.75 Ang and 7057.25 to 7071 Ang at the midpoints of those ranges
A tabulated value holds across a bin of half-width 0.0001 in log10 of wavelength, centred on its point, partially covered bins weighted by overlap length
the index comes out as 0.01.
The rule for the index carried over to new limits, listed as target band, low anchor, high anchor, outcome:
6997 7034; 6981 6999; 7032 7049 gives 0.01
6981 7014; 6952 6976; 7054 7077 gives -0.05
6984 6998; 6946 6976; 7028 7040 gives -0.06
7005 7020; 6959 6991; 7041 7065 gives -0.01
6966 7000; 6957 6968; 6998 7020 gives -0.01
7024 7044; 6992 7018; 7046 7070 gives 0.01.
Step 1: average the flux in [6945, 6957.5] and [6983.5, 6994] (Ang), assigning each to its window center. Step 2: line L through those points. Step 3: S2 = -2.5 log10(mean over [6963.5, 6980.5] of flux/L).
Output 0.04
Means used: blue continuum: 3.27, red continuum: 3.36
